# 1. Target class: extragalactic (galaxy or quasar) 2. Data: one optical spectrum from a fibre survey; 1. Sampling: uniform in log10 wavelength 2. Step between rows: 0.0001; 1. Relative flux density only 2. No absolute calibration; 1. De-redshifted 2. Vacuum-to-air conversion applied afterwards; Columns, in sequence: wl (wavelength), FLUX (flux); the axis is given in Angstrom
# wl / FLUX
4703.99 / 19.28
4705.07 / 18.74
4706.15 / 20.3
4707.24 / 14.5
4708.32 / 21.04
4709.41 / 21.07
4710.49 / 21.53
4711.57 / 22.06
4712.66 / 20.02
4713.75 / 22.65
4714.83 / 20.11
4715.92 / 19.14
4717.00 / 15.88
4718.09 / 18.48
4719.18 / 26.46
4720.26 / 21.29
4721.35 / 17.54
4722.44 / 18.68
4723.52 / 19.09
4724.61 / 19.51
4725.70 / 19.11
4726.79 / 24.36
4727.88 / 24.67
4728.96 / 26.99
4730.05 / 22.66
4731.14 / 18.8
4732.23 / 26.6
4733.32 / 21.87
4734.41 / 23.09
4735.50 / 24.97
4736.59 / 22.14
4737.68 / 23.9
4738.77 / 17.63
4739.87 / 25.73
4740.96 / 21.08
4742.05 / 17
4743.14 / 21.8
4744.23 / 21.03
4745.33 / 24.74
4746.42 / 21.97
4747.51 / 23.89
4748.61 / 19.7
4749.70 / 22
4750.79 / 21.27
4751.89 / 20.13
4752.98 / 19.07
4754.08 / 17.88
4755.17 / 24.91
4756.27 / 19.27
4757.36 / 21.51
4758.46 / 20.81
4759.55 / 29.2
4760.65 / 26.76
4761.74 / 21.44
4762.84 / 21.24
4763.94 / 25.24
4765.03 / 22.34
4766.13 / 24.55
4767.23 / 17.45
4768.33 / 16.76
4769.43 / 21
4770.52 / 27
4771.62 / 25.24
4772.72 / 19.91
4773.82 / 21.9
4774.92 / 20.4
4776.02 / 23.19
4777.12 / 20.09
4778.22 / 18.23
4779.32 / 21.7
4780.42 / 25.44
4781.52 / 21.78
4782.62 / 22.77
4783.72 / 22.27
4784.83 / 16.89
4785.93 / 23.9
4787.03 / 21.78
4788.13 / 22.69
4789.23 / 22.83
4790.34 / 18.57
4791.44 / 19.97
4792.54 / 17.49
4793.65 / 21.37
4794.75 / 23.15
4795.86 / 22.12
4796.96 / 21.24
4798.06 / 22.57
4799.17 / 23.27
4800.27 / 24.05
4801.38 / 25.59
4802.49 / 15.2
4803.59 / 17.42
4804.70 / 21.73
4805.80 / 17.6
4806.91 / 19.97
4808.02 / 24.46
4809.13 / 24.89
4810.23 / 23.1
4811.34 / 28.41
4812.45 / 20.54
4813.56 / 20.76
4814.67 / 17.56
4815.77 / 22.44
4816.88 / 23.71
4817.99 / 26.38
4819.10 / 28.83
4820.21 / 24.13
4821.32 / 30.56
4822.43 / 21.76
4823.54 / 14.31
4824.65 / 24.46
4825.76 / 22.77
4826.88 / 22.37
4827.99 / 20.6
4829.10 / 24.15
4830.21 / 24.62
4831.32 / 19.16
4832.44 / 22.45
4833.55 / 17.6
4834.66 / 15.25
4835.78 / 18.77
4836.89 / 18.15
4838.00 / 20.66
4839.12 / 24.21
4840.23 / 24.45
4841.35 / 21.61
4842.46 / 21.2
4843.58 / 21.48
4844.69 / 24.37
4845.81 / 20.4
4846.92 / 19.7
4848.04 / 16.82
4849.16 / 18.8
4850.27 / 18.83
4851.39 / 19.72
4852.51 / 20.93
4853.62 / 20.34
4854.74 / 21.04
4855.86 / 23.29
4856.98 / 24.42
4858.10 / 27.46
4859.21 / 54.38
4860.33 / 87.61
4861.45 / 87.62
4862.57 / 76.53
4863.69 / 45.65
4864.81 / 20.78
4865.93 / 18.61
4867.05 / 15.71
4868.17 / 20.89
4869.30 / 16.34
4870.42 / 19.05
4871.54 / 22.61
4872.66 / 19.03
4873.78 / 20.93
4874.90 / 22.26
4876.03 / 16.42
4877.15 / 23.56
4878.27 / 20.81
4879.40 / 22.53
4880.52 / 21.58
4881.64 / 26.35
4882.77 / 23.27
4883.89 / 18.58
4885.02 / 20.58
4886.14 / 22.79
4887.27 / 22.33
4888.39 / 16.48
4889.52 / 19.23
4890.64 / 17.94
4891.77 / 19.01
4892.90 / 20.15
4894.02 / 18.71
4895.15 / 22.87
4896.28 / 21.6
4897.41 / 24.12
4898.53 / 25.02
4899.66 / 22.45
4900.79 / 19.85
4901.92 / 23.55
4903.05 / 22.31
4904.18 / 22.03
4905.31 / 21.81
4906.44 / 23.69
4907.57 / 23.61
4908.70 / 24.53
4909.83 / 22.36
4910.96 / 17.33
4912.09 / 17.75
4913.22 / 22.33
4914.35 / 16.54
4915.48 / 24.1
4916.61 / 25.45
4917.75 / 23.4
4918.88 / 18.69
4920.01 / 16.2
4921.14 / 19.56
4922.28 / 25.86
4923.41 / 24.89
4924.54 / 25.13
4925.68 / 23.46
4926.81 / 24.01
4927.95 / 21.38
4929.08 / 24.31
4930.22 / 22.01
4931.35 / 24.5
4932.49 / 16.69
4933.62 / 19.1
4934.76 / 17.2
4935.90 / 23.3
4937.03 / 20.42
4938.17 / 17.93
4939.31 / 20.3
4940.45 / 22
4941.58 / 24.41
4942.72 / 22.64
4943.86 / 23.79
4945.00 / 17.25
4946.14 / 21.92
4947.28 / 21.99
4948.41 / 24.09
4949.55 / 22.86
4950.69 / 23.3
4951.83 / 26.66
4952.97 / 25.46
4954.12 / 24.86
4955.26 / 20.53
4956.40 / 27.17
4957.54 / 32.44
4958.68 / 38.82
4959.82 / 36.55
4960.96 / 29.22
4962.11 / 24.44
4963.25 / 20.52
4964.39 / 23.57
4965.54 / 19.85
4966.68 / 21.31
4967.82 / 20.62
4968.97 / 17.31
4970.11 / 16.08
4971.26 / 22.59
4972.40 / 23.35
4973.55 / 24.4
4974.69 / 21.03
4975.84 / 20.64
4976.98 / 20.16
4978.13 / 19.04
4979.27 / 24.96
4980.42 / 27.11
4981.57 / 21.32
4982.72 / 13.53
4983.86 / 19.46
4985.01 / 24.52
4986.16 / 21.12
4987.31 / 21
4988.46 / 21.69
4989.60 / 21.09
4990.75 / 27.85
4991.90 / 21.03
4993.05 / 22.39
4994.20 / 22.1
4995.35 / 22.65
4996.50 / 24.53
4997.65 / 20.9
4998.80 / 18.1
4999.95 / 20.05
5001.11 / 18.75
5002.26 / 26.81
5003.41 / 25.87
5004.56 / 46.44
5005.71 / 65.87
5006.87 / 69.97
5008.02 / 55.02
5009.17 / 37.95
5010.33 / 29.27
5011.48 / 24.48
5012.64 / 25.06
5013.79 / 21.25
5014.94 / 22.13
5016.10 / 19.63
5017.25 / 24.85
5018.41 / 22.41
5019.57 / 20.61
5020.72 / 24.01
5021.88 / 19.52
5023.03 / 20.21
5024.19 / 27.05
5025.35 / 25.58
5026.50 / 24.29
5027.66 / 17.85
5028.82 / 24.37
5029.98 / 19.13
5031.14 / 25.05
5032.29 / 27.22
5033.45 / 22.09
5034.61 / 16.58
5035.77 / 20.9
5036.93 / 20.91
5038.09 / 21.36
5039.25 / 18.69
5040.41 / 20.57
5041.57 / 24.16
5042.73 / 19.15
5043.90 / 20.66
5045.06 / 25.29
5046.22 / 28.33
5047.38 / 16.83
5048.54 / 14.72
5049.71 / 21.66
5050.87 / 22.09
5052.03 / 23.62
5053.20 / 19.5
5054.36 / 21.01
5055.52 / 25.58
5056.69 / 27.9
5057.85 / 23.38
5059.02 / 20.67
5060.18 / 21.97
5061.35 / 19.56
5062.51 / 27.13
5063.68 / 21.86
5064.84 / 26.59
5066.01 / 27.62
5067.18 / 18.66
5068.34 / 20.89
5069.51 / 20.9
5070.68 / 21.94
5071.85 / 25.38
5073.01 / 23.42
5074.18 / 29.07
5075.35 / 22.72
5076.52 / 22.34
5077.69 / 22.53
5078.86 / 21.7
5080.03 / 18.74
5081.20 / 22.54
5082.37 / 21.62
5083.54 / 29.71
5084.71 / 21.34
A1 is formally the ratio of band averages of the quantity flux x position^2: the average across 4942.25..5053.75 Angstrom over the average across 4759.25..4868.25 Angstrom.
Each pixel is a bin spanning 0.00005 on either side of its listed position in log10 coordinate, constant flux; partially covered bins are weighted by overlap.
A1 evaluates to 1.08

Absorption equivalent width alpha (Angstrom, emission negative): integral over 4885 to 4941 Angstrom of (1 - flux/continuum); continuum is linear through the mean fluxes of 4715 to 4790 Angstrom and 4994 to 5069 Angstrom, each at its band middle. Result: 5.1 Angstrom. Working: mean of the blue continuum 21.8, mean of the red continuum 24.9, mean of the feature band 21.4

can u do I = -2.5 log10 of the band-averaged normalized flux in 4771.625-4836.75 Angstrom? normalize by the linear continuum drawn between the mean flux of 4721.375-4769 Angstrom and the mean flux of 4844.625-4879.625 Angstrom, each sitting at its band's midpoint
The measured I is 0.16 mag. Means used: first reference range 21.9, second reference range 28.5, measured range 21.7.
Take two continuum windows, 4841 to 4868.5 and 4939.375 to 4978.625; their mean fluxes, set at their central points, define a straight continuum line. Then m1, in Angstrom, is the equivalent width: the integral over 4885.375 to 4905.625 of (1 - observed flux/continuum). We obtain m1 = 4.9 Angstrom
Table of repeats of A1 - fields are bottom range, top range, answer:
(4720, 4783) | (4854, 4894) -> 1.33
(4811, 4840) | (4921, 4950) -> 1.04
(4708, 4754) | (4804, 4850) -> 1.06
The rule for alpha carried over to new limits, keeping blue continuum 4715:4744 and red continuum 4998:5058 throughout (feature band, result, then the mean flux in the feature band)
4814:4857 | 2.46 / 21.6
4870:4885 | 1.37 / 21.3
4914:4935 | 1.94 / 21.8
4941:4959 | -0.21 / 24.7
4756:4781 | -0.29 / 22.2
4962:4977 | 2.19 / 21.1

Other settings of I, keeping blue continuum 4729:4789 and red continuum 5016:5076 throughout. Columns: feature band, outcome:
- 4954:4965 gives -0.243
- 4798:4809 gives 0.042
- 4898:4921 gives 0.031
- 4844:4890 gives -0.205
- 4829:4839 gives 0.105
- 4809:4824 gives -0.062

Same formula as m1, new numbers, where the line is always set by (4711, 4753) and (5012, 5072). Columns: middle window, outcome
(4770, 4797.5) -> -0.1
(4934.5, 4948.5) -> 0.4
